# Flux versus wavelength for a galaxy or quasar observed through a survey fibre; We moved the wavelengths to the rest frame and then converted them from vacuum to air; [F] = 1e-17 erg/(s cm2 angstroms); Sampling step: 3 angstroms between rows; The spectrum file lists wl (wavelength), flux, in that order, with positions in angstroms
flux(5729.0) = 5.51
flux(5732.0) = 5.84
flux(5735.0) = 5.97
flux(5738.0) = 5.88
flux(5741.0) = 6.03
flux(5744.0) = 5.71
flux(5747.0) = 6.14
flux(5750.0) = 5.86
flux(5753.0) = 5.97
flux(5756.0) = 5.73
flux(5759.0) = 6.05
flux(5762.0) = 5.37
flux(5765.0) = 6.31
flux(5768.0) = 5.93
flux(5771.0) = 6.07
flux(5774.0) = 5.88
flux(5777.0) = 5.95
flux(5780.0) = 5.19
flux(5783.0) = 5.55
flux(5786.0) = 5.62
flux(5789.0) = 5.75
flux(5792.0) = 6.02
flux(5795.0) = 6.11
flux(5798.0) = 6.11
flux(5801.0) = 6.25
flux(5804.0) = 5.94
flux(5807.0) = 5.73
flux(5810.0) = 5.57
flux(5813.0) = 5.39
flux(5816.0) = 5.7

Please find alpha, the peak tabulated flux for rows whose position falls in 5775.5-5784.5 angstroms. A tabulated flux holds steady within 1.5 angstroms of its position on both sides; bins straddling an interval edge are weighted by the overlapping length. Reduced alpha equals 5.95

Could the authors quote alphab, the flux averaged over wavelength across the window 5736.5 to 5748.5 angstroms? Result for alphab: 5.94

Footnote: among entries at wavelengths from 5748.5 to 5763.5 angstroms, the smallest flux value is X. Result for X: 5.37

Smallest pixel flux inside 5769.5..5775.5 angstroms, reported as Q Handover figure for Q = 5.88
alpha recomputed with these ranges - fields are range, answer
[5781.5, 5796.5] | 6.11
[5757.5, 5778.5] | 6.31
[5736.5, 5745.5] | 6.03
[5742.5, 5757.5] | 6.14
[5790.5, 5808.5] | 6.25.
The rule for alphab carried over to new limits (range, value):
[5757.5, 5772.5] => 5.95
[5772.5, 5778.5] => 5.92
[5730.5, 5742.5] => 5.93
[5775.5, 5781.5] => 5.57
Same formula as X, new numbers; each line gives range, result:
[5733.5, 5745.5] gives 5.71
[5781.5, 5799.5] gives 5.55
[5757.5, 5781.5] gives 5.19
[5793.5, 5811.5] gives 5.57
